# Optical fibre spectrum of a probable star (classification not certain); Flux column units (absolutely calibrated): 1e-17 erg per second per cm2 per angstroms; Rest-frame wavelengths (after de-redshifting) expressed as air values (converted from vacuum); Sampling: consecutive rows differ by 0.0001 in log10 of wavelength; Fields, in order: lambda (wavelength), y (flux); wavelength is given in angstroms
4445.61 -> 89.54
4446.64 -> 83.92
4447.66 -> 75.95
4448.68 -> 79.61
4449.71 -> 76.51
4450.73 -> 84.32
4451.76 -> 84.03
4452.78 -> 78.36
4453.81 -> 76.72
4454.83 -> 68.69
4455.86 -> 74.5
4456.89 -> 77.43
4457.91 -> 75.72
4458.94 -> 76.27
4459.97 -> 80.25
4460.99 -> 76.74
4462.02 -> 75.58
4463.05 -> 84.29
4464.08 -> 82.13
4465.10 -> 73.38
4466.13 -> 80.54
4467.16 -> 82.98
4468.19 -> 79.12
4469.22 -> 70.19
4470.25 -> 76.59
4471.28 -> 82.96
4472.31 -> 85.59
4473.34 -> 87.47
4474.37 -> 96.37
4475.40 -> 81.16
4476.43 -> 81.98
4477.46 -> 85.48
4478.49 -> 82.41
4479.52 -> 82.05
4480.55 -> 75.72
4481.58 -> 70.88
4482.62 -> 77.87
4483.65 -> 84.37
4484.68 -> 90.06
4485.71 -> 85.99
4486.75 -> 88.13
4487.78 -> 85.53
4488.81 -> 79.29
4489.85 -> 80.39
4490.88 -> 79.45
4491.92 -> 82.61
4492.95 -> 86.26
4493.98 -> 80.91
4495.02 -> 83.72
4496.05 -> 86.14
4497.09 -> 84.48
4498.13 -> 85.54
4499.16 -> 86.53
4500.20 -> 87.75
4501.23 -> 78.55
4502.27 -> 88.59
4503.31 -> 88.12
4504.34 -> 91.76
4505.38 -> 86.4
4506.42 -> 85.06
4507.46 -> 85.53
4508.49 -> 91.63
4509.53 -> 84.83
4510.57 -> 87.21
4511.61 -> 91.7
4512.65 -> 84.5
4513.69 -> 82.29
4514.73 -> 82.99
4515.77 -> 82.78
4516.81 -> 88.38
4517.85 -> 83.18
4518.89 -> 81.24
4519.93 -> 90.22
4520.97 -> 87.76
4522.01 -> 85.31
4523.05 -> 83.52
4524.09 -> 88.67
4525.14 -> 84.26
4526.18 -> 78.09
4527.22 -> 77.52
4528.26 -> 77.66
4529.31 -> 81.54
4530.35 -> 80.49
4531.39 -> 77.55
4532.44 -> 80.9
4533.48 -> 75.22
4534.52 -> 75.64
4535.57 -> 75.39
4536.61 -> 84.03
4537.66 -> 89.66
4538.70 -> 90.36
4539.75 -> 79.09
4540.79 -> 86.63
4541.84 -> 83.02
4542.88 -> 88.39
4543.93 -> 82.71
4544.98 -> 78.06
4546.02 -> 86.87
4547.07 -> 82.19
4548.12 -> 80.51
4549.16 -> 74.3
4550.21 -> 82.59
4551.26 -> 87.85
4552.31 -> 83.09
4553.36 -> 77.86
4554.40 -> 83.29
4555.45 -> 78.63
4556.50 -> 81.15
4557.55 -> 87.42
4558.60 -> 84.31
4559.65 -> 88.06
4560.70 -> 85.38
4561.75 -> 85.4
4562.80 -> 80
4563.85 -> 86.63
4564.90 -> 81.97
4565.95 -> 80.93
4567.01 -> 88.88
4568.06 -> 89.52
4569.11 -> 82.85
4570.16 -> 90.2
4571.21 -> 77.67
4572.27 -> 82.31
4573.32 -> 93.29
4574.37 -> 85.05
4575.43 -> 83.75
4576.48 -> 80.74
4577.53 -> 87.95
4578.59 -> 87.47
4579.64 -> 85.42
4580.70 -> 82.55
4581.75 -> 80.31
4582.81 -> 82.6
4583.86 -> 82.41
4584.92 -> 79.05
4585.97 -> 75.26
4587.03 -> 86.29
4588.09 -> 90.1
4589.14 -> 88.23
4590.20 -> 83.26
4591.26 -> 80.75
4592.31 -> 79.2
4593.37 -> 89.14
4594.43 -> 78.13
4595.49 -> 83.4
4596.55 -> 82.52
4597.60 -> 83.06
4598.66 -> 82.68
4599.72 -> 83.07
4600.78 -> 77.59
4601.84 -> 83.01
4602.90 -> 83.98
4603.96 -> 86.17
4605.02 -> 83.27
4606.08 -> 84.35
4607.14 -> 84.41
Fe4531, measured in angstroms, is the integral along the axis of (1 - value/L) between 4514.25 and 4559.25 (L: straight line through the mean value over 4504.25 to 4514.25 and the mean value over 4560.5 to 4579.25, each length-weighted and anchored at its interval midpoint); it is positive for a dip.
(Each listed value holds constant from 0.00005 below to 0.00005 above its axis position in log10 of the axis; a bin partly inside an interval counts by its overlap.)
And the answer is 1.79 angstroms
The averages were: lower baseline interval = 86.8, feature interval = 82.6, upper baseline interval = 85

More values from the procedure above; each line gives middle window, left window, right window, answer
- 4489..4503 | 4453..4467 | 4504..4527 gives -0.2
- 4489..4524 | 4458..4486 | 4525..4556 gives -1.8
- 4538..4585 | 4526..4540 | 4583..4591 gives -1.1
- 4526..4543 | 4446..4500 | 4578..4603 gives 0.2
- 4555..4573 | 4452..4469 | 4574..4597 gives -0.4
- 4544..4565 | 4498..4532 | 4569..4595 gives 0.3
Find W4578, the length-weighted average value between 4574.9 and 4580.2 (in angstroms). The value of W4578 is 85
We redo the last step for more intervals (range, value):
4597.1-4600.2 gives 82.9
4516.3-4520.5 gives 85.8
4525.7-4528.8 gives 77.7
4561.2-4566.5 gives 82.9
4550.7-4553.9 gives 83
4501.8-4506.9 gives 88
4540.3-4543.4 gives 86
